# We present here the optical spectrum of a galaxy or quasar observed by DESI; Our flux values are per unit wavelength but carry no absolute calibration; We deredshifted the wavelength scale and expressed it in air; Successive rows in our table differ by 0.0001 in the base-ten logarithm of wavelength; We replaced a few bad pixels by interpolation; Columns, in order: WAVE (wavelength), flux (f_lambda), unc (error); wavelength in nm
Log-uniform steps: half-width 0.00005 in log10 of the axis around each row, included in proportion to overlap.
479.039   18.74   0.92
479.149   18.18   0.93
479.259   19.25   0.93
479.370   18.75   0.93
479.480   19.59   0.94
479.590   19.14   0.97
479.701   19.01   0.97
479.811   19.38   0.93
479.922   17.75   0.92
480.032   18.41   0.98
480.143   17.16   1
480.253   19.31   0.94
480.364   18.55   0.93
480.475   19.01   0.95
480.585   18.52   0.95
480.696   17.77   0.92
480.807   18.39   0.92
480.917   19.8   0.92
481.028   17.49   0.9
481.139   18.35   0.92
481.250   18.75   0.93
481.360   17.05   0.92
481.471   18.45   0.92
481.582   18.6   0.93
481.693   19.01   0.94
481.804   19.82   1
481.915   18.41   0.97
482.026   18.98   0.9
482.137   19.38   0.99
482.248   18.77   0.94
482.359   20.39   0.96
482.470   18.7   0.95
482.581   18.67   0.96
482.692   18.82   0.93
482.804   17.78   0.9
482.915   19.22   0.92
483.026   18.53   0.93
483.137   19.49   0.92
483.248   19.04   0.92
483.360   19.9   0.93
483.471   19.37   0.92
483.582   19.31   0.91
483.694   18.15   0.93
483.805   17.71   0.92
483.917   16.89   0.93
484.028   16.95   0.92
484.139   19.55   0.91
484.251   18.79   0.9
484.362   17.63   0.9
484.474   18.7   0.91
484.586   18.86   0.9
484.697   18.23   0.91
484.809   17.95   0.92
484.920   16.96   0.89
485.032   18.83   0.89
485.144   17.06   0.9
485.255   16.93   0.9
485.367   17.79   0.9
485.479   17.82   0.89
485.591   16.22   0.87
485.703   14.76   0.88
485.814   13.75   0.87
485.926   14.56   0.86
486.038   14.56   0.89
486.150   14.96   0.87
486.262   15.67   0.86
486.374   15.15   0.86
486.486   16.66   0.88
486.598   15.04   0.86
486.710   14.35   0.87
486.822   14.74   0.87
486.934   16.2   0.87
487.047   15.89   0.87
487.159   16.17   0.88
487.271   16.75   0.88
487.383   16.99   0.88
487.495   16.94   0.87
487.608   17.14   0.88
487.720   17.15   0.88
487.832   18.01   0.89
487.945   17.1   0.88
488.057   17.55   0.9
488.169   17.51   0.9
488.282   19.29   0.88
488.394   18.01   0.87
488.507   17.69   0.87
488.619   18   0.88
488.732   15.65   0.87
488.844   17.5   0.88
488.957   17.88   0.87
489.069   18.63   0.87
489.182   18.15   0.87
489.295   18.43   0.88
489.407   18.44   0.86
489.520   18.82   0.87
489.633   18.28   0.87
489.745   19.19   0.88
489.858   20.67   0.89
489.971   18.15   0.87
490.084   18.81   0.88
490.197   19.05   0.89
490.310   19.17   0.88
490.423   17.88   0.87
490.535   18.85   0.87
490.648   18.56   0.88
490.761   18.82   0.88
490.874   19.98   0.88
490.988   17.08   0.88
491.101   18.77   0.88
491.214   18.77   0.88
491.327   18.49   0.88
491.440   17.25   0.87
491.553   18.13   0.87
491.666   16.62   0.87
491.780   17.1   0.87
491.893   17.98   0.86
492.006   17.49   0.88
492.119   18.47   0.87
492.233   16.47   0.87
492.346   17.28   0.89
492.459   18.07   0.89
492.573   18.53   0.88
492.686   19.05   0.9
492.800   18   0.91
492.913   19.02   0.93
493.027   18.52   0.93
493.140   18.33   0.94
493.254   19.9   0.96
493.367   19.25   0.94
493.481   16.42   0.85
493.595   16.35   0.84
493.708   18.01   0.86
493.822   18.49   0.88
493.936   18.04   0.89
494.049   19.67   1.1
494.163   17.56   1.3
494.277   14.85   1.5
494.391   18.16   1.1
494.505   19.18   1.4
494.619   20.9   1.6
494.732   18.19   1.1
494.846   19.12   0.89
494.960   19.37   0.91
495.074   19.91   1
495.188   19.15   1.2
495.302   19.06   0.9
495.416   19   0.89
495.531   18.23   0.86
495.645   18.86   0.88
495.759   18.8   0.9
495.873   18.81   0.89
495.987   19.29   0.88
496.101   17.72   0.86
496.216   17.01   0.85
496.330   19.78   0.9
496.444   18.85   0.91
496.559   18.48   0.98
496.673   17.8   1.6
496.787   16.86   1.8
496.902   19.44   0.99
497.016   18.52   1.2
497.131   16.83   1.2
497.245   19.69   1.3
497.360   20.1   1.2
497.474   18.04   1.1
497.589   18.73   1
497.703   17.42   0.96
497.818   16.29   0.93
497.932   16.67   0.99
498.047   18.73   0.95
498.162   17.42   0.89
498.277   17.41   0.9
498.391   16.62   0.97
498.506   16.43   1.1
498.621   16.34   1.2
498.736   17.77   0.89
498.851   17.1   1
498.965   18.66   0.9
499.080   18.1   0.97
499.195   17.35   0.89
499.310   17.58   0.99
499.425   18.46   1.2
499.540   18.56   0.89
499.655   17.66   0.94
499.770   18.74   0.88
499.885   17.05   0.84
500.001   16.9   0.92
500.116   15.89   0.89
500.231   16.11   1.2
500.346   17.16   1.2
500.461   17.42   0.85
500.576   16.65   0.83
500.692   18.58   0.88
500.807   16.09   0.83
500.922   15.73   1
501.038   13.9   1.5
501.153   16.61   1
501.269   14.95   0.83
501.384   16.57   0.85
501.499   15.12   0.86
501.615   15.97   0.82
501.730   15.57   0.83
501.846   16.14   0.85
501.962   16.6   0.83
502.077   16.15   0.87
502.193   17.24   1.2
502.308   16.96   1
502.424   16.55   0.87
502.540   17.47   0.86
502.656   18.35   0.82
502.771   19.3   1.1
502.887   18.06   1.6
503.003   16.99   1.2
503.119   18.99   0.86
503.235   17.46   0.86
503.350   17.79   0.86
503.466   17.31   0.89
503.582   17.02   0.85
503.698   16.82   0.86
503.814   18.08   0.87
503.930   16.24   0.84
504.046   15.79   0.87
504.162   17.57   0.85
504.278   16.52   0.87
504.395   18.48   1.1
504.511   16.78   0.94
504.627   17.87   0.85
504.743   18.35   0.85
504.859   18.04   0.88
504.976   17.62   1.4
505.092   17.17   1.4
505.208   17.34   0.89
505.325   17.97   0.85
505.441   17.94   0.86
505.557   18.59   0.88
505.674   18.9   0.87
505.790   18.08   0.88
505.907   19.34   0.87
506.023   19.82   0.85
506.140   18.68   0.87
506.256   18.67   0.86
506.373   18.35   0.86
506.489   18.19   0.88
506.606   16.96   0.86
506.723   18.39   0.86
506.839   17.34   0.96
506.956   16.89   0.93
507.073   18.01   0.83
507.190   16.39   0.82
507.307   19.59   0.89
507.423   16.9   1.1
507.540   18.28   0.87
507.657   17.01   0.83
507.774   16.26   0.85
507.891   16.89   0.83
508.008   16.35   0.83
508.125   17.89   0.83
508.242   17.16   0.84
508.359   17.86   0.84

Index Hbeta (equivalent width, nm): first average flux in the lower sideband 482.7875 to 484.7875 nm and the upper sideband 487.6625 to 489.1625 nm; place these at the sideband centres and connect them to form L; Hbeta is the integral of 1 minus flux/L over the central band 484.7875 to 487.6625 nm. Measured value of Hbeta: 0.32 nm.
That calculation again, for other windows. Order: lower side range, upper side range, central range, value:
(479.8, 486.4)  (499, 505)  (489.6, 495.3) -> -0.27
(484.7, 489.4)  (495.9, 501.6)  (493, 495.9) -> -0.23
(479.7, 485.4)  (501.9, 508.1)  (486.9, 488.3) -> 0.09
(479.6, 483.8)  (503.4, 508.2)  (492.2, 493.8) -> 0.01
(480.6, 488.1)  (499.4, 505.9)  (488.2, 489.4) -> -0.03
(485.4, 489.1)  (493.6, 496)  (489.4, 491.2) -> -0.15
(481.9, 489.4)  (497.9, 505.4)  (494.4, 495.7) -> -0.14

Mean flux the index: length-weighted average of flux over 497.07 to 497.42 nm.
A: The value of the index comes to 18.9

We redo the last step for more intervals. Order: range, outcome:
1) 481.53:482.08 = 19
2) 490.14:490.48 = 18.7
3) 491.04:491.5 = 18.3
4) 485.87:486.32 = 14.9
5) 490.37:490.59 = 18.4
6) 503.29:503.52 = 17.6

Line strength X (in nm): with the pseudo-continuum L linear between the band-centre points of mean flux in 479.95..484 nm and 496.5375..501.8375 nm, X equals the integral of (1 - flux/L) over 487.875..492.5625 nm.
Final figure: -0.05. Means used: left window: 18.6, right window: 17.2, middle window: 18.1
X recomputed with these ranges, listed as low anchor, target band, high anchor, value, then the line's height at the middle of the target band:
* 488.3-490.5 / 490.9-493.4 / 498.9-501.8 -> -0.020 nm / 18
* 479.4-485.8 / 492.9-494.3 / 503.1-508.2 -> -0.002 nm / 18.1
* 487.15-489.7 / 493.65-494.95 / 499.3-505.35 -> -0.073 nm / 17.4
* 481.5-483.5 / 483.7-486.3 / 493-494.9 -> 0.254 nm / 18.9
